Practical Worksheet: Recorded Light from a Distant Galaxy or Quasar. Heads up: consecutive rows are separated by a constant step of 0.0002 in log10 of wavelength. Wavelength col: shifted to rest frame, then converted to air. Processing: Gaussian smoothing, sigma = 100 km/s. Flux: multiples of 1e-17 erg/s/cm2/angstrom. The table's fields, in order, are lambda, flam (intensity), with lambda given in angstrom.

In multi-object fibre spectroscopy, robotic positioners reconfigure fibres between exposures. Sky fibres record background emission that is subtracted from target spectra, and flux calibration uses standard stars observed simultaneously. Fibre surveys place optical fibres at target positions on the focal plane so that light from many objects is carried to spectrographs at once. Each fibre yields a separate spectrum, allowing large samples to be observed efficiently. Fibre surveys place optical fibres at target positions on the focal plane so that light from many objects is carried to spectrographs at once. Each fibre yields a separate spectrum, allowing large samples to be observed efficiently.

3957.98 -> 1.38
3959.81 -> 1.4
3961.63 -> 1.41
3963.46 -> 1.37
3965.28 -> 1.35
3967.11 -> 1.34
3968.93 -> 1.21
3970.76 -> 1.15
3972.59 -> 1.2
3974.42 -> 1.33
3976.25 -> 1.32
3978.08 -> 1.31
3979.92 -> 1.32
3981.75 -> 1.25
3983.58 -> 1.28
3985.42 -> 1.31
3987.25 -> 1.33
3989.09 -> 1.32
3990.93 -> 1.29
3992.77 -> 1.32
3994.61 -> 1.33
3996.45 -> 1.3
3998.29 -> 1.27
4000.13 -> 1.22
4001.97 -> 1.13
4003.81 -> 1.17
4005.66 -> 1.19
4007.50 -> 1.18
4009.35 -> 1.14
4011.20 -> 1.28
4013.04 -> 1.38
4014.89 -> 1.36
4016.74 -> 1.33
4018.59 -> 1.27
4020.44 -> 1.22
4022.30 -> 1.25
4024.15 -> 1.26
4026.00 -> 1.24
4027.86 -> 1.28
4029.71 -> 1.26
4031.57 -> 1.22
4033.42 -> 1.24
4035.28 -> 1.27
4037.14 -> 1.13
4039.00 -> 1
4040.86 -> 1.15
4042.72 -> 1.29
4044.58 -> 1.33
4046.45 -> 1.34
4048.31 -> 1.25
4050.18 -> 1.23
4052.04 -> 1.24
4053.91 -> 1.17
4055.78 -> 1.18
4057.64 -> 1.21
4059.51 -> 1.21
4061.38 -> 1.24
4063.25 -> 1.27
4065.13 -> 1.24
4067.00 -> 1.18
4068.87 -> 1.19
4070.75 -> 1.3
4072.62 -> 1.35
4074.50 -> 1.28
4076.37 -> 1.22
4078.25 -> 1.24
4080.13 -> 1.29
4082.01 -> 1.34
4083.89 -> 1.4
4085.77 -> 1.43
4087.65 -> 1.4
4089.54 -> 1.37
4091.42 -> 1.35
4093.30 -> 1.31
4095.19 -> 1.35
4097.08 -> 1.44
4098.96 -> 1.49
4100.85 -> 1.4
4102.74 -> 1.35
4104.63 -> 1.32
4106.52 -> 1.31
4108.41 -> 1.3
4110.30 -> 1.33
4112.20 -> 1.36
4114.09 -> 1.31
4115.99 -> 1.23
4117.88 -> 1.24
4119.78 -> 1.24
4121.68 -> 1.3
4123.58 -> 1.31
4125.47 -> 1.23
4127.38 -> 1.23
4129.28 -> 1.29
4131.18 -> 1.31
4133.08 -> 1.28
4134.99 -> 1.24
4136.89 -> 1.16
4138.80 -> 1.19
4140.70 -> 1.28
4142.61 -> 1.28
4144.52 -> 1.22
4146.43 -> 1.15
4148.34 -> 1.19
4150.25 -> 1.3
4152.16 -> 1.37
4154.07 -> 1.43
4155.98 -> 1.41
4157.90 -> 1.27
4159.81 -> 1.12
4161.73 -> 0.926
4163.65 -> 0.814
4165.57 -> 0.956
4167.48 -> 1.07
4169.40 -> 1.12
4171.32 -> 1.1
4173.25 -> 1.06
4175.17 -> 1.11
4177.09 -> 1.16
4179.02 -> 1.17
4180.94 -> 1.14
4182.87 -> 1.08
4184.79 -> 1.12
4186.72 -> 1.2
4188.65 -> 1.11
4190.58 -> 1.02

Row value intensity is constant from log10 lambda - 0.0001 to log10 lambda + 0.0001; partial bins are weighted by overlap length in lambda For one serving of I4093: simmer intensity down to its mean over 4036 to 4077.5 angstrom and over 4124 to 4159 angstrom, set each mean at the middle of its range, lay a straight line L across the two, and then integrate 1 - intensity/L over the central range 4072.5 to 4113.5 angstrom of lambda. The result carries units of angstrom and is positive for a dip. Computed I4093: -3.33 angstrom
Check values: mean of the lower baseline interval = 1.23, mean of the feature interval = 1.35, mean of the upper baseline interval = 1.27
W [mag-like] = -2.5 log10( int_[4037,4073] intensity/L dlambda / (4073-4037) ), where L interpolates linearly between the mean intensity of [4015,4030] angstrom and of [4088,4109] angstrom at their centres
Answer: 0.07 mag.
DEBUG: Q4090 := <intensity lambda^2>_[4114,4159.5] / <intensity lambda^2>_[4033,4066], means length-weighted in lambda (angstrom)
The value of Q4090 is 1.08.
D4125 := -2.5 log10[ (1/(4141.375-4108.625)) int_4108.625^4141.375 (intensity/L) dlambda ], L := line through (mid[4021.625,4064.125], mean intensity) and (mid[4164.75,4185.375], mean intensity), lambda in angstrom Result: -0.11 mag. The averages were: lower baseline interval 1.23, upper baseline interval 1.1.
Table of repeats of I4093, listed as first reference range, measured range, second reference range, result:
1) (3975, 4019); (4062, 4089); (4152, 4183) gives -1.9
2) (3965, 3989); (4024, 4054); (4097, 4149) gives 1.2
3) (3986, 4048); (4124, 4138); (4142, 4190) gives -0.9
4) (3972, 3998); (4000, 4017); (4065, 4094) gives 0.9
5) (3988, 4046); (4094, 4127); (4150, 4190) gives -3.9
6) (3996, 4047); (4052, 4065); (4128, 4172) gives 0.1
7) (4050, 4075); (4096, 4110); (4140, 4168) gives -1.8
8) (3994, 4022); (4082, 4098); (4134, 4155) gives -1.6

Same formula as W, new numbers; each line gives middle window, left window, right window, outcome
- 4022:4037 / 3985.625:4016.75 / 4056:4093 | 0.02 mag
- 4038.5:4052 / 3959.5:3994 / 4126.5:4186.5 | 0.02 mag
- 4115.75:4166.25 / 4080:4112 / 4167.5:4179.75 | 0.00 mag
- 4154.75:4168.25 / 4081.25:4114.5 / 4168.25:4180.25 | 0.07 mag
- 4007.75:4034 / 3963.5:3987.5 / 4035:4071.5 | -0.01 mag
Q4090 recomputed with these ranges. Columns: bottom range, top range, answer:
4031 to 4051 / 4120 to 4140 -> 1.07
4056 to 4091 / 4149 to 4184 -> 0.93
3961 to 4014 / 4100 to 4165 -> 1.06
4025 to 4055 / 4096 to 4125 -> 1.12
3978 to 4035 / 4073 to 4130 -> 1.09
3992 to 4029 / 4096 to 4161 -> 1.09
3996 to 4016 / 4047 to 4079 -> 1.03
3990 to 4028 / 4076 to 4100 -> 1.12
